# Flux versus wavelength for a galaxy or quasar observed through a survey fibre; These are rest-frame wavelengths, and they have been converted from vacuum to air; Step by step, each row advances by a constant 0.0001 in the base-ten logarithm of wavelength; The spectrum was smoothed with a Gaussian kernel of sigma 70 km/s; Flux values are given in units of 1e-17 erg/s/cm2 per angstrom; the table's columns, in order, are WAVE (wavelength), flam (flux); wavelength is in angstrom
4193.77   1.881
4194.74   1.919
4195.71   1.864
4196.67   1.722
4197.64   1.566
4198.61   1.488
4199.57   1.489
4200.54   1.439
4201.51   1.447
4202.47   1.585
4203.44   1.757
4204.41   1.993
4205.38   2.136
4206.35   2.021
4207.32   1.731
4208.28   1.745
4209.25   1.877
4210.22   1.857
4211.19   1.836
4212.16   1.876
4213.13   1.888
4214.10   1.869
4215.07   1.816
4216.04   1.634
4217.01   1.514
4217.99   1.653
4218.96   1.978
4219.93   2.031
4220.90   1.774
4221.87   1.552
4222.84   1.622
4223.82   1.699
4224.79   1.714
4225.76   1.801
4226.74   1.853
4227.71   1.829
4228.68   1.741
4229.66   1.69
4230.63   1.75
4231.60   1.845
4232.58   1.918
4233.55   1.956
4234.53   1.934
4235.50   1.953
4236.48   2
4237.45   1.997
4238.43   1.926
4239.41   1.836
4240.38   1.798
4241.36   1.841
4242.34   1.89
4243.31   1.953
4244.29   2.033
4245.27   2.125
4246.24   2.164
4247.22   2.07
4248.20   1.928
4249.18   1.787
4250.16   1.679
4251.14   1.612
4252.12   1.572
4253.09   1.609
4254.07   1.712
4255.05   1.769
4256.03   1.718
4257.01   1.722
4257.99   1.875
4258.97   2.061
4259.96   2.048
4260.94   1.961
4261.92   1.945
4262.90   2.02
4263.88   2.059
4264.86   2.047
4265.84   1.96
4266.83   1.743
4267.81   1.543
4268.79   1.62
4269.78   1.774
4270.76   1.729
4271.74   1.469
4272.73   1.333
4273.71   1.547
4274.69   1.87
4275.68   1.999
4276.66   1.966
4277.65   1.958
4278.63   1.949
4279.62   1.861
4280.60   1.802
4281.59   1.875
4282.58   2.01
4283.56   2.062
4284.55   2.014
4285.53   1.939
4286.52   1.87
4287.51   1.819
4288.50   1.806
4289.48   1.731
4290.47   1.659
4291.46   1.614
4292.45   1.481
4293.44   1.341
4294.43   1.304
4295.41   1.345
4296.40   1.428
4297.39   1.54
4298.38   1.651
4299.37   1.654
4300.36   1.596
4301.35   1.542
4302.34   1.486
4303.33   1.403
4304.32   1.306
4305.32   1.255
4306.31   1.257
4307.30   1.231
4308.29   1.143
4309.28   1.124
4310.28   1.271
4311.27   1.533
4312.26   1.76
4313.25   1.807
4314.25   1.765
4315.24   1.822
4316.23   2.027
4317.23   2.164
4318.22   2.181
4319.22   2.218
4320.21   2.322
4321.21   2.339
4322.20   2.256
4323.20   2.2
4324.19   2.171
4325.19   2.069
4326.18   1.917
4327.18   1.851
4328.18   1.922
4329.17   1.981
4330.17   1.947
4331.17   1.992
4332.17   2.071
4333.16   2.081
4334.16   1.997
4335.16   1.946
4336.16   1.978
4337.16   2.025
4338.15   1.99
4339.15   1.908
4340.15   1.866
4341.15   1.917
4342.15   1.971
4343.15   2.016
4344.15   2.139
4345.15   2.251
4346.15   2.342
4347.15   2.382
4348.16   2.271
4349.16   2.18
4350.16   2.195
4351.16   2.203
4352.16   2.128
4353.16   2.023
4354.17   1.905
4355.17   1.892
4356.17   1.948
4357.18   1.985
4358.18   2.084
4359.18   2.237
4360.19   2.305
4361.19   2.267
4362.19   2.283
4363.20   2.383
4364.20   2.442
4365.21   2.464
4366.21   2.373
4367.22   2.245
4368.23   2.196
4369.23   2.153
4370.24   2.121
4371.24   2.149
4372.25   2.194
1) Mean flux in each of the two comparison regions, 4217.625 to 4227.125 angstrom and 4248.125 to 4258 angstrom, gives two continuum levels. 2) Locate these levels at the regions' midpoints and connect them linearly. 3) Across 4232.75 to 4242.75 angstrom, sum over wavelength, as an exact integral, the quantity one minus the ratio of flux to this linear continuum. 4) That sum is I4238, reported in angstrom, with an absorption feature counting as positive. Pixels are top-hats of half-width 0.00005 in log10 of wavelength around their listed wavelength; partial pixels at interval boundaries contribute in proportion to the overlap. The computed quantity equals -1.0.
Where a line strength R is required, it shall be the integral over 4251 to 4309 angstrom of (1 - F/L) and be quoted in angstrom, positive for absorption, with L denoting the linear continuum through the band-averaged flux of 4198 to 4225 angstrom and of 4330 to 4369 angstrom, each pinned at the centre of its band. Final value 7.1 angstrom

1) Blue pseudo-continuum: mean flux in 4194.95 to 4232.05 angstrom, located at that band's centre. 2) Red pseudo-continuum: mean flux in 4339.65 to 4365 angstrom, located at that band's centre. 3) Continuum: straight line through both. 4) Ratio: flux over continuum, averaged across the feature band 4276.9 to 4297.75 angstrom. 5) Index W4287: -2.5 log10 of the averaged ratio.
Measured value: 0.13 mag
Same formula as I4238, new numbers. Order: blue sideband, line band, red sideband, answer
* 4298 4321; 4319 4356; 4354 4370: -2.7 angstrom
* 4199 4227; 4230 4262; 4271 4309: -3.2 angstrom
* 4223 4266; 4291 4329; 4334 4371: 6.4 angstrom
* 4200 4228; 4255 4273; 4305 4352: 0.3 angstrom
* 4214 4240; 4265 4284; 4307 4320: -0.4 angstrom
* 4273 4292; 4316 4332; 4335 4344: -1.3 angstrom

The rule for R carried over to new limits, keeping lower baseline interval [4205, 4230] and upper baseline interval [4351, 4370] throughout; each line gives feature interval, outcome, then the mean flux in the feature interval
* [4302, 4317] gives 4.1 angstrom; 1.49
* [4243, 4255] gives 0.2 angstrom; 1.85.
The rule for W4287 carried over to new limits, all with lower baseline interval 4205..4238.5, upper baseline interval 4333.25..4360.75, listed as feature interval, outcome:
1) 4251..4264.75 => 0.031 mag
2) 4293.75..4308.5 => 0.368 mag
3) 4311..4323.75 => -0.012 mag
